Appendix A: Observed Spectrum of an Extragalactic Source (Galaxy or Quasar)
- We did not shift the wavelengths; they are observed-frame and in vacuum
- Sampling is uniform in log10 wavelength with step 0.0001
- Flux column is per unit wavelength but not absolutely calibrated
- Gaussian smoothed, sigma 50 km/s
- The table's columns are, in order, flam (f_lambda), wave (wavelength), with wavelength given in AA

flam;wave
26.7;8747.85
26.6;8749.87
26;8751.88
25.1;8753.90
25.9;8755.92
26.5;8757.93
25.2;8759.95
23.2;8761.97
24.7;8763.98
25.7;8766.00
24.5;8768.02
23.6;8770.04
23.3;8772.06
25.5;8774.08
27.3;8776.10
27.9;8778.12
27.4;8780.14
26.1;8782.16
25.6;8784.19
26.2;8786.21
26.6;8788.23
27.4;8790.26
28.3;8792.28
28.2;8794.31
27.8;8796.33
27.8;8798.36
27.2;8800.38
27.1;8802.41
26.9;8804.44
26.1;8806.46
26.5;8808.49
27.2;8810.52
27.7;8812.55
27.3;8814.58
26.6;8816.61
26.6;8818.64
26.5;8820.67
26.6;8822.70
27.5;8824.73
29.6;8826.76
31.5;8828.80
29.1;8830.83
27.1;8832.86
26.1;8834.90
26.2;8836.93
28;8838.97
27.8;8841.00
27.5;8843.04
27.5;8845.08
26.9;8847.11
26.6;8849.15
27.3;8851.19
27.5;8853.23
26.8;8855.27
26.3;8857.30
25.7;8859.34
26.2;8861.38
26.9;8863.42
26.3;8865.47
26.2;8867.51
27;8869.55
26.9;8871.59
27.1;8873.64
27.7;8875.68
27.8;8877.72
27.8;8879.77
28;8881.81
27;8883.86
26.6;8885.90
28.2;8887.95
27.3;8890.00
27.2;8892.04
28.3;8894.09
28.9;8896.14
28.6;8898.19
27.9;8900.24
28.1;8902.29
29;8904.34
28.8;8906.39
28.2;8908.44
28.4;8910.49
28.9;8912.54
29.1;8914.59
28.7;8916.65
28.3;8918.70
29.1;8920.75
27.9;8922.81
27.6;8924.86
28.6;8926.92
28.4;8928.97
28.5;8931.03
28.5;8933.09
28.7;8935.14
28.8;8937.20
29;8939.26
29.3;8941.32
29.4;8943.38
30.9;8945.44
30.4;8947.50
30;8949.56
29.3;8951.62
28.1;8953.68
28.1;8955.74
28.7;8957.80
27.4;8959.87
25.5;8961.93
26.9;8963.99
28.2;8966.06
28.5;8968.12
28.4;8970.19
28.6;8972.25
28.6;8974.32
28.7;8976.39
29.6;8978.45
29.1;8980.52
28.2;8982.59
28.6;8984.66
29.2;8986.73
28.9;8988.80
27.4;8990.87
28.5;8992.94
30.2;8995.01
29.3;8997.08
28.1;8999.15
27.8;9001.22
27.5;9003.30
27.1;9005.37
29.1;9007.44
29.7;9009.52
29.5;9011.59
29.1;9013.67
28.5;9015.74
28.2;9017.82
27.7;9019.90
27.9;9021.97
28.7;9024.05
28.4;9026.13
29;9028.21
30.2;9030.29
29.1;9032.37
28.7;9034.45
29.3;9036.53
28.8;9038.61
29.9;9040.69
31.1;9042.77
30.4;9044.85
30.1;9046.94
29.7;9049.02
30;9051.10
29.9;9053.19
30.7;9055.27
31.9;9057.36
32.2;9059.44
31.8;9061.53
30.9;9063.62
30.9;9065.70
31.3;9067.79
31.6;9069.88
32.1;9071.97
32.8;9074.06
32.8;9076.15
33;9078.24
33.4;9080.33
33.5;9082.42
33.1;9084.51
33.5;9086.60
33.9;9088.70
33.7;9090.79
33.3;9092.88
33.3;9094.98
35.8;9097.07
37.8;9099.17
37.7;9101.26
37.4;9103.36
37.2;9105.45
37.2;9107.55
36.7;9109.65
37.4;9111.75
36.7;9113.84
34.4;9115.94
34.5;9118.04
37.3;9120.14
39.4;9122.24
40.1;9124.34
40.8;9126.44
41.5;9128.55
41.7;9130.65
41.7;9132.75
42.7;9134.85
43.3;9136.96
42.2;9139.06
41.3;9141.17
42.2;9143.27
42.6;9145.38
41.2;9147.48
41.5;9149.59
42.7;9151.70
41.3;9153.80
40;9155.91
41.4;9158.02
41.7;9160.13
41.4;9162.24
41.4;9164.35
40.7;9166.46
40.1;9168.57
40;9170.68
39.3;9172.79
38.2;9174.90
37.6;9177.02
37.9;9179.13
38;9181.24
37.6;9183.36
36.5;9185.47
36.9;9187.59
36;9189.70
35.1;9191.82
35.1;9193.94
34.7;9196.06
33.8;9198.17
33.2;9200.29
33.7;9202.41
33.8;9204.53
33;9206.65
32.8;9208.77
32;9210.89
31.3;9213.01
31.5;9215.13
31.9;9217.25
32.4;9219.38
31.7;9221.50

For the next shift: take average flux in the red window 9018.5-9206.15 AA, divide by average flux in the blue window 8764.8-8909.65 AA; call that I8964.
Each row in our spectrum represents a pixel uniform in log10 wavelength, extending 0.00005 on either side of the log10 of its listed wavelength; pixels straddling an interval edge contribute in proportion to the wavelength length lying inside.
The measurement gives 1.31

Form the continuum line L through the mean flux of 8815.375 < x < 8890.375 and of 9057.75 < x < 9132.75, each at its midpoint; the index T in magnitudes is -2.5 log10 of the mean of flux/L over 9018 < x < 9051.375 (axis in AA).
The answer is 0.14 mag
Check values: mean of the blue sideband 27.2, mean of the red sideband 35.2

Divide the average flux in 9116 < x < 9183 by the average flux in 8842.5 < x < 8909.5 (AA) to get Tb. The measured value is 1.47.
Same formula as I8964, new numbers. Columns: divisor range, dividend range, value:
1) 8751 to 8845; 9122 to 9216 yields 1.44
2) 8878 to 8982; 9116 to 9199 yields 1.39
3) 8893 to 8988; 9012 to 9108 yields 1.11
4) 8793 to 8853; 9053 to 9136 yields 1.29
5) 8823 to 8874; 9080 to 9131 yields 1.34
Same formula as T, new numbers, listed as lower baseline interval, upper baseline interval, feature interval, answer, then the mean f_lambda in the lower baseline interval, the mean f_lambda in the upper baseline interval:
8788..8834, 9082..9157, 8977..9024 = 0.194 mag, 27.5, 38.4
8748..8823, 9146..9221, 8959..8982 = 0.115 mag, 26.3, 37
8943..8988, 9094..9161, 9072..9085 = 0.099 mag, 28.6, 39.5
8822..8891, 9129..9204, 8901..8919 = 0.028 mag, 27.3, 39.3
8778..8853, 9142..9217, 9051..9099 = 0.067 mag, 27.3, 37.6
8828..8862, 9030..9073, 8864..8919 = 0.007 mag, 27.3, 30.5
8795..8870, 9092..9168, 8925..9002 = 0.139 mag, 27.2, 39.5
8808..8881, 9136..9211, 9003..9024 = 0.159 mag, 27.2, 38.4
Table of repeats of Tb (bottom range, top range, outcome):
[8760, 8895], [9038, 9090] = 1.17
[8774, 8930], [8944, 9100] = 1.09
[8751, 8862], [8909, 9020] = 1.07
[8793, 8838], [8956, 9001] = 1.04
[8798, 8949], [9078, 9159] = 1.38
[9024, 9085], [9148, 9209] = 1.23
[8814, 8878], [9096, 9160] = 1.46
